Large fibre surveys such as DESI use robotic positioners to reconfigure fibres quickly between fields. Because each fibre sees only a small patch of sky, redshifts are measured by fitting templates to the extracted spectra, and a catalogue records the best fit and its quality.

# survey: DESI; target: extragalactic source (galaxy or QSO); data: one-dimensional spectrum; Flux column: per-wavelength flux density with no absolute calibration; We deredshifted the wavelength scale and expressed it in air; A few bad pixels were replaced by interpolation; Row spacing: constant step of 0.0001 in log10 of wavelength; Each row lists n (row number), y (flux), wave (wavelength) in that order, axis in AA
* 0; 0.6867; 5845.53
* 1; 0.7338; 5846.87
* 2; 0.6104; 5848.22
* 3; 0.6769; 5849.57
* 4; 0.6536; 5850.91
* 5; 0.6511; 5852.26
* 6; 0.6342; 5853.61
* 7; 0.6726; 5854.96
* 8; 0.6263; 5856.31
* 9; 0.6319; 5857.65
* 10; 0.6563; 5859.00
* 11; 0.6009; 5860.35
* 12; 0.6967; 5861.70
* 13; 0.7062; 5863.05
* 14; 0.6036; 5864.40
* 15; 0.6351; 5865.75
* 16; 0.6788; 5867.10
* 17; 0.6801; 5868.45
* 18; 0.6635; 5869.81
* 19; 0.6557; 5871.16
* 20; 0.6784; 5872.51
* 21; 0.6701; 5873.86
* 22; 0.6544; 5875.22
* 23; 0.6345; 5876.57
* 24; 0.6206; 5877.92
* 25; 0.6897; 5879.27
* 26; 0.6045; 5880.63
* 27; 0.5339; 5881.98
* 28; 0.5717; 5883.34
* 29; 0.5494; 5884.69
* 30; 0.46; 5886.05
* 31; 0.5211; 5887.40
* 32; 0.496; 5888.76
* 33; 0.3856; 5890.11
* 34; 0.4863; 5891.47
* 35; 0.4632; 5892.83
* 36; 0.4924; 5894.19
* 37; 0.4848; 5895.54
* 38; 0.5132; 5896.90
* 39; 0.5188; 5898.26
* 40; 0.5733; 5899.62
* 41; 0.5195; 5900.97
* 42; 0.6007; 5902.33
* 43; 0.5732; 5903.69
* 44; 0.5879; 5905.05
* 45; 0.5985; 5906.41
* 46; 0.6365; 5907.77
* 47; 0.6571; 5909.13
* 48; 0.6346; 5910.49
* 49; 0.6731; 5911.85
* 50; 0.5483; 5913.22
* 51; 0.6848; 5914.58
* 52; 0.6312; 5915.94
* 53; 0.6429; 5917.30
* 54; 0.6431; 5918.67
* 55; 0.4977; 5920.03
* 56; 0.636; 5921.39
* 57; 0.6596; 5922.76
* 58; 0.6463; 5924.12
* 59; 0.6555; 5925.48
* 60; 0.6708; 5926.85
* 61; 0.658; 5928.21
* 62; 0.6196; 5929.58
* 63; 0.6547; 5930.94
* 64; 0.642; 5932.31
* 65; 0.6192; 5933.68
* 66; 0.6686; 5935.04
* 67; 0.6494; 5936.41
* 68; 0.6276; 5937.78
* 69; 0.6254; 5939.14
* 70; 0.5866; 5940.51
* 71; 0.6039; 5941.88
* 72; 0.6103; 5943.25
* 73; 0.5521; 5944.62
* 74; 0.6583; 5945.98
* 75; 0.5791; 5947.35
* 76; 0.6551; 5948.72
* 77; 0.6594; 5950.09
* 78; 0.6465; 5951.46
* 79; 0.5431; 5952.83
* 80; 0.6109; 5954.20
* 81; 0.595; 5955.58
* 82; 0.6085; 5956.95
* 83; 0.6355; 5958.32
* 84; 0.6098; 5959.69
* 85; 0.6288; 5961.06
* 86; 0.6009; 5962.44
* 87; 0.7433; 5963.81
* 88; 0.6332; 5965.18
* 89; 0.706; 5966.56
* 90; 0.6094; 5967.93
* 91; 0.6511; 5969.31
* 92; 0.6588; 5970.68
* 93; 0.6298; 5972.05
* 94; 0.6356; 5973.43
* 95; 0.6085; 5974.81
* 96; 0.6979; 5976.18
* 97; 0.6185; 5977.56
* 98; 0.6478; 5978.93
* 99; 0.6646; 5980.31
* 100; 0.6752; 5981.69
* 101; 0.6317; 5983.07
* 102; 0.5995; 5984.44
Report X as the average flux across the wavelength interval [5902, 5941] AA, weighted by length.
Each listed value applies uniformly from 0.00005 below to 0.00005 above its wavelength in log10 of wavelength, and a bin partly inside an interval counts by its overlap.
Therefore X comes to 0.629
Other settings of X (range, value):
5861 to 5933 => 0.602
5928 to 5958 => 0.621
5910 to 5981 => 0.632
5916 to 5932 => 0.635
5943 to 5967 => 0.626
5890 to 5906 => 0.523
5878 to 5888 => 0.565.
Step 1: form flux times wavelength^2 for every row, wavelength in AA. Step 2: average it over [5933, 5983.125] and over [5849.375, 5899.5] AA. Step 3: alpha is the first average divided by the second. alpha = 1.1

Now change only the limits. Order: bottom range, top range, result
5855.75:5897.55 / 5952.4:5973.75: 1.10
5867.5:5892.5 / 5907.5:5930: 1.10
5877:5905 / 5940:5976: 1.20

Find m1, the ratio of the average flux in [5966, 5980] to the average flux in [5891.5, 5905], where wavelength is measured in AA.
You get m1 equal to 1.23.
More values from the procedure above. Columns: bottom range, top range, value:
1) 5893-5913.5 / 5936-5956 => 1.07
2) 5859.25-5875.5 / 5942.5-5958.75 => 0.93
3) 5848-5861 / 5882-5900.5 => 0.78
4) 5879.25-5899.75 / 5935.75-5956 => 1.19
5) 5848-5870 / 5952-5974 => 0.97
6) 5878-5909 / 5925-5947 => 1.16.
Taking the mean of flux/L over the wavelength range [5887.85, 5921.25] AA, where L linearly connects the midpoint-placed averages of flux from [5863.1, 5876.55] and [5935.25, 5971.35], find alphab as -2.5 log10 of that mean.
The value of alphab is 0.14 mag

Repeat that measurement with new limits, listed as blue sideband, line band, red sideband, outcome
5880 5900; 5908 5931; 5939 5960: -0.14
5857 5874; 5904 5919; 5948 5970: 0.03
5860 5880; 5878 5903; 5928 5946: 0.22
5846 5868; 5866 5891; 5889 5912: 0.01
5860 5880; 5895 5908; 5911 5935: 0.15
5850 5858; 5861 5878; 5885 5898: -0.15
